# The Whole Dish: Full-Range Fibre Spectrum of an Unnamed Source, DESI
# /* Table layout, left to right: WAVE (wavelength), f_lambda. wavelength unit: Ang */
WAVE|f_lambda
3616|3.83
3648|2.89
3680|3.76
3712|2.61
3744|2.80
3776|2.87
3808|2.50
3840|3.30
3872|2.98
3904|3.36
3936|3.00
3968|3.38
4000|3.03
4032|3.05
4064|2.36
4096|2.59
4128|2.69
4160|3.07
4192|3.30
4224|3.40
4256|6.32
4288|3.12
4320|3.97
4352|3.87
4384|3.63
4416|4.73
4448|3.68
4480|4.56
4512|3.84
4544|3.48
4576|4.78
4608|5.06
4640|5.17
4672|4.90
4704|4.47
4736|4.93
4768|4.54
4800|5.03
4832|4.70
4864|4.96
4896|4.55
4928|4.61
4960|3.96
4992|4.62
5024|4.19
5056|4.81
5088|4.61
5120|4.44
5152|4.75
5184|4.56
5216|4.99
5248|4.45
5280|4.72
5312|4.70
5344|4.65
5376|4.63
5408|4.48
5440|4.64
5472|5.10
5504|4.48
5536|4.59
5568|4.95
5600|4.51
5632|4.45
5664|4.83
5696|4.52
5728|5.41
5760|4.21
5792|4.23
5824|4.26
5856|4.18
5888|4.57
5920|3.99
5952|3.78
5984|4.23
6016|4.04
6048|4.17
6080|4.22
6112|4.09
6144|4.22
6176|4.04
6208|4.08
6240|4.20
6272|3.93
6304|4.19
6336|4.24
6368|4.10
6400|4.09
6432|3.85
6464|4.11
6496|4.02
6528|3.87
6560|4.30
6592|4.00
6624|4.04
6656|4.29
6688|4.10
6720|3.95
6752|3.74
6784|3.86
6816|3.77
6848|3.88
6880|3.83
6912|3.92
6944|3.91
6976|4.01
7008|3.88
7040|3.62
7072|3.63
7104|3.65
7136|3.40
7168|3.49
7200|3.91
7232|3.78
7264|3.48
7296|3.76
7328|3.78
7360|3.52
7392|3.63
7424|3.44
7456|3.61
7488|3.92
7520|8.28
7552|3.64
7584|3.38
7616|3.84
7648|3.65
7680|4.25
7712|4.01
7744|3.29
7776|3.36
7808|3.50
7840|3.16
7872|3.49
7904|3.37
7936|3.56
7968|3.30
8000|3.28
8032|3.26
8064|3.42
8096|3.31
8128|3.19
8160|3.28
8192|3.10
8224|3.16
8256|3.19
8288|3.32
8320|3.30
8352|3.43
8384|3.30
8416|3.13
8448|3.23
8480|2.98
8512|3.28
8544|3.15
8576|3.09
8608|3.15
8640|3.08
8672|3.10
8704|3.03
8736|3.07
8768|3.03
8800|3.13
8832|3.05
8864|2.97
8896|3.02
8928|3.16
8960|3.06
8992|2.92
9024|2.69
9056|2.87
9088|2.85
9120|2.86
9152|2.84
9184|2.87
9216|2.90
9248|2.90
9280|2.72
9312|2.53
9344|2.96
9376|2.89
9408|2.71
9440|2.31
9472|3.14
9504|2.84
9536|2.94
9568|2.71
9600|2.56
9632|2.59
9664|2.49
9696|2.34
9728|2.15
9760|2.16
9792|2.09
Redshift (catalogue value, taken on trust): 0.144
